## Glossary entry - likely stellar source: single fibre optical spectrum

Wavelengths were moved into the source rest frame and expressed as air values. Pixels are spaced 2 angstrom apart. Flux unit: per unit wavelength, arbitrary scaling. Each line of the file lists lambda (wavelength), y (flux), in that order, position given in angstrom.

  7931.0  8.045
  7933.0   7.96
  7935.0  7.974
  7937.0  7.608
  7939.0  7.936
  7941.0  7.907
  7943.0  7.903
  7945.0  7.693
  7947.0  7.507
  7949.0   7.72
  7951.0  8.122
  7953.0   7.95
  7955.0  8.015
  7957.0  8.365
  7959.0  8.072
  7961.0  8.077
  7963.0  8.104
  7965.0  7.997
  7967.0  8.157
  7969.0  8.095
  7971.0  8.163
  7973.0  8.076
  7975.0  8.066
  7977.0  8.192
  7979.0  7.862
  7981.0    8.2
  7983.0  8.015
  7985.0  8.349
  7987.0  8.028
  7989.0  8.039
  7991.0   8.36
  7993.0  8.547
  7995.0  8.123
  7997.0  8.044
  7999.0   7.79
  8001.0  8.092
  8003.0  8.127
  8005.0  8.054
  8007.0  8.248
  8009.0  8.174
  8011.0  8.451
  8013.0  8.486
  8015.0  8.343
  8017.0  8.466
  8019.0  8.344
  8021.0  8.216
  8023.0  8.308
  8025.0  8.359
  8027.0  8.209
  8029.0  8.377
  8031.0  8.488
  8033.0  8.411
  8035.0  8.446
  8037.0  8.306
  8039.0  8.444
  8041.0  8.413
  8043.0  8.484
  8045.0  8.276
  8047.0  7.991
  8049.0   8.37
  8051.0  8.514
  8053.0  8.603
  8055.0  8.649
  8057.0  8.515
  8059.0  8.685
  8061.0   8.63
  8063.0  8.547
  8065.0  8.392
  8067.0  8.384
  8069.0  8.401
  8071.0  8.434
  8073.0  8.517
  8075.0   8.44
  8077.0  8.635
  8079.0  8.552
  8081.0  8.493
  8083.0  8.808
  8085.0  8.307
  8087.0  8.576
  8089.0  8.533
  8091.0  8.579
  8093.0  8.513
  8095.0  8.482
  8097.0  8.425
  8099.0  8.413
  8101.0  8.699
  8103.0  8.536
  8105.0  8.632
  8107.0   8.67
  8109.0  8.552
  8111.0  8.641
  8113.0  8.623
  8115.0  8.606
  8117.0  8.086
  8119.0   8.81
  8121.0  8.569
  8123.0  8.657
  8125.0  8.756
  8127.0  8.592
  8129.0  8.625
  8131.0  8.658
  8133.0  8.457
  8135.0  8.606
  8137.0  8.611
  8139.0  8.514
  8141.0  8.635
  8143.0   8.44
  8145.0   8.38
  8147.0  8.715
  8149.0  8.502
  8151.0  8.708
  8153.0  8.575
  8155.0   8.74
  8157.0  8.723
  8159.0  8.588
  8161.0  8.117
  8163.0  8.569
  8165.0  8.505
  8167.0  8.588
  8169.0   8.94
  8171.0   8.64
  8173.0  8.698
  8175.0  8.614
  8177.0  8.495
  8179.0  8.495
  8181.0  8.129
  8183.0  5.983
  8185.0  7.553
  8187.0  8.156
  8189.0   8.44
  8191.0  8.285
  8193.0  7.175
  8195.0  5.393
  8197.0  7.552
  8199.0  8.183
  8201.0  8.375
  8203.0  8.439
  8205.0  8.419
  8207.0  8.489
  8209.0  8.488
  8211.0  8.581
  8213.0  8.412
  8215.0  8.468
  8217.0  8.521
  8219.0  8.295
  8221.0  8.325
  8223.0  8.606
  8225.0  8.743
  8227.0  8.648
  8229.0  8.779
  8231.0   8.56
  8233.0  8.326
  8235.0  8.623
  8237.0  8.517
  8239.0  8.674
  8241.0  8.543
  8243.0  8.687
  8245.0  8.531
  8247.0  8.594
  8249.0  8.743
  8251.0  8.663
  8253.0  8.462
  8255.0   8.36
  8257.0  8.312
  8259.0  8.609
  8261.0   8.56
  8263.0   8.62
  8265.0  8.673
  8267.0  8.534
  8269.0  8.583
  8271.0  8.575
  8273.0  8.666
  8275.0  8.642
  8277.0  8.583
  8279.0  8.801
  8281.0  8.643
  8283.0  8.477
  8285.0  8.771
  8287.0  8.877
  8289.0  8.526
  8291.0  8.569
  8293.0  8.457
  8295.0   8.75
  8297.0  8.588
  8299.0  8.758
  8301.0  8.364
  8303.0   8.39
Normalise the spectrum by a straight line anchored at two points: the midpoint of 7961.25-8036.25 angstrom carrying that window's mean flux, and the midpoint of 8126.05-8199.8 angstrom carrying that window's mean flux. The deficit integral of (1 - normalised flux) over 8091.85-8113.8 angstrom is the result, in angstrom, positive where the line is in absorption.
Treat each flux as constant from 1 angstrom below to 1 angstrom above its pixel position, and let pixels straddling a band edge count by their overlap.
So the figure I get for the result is -0.8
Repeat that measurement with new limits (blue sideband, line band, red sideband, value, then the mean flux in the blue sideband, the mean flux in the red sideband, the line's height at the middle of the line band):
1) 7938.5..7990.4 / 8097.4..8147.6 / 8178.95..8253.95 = -2.5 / 8.03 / 8.26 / 8.17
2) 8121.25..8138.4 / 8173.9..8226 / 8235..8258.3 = 2.9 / 8.62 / 8.56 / 8.58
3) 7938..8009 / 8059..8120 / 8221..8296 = -1.9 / 8.06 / 8.6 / 8.28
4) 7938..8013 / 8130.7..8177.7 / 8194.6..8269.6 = -1.4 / 8.08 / 8.44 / 8.33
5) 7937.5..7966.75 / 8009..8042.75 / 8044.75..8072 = -0.3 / 7.95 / 8.46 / 8.31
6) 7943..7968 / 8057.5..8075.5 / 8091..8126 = -0.2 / 7.98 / 8.57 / 8.41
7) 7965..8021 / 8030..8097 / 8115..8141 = -0.7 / 8.18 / 8.58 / 8.39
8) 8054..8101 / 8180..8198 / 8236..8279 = 2.4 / 8.52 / 8.58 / 8.56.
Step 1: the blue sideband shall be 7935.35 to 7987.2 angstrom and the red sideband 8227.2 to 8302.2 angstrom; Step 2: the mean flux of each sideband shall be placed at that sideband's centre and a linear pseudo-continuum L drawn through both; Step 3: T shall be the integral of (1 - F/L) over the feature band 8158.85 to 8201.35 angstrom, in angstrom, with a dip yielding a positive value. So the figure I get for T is 1.90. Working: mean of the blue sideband 8.01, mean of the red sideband 8.59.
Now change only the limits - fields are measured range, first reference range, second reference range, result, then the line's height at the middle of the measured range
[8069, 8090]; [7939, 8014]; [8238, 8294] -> -0.65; 8.27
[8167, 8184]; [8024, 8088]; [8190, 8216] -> -0.35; 8.1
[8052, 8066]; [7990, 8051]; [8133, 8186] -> -0.41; 8.33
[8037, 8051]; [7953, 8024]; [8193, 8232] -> -0.26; 8.19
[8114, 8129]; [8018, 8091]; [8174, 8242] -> -0.43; 8.35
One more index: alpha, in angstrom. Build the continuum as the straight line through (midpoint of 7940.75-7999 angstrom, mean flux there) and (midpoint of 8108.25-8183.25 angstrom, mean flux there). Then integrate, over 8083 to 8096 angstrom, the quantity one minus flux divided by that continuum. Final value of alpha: -0.22 angstrom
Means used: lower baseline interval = 8.06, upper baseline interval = 8.53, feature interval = 8.52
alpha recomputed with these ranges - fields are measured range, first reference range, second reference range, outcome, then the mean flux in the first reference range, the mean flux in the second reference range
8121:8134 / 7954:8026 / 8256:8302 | -0.4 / 8.18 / 8.61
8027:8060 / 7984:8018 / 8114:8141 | -0.3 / 8.22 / 8.58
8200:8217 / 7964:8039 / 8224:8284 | 0.1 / 8.22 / 8.59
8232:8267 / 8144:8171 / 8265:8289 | 0.3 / 8.59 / 8.65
